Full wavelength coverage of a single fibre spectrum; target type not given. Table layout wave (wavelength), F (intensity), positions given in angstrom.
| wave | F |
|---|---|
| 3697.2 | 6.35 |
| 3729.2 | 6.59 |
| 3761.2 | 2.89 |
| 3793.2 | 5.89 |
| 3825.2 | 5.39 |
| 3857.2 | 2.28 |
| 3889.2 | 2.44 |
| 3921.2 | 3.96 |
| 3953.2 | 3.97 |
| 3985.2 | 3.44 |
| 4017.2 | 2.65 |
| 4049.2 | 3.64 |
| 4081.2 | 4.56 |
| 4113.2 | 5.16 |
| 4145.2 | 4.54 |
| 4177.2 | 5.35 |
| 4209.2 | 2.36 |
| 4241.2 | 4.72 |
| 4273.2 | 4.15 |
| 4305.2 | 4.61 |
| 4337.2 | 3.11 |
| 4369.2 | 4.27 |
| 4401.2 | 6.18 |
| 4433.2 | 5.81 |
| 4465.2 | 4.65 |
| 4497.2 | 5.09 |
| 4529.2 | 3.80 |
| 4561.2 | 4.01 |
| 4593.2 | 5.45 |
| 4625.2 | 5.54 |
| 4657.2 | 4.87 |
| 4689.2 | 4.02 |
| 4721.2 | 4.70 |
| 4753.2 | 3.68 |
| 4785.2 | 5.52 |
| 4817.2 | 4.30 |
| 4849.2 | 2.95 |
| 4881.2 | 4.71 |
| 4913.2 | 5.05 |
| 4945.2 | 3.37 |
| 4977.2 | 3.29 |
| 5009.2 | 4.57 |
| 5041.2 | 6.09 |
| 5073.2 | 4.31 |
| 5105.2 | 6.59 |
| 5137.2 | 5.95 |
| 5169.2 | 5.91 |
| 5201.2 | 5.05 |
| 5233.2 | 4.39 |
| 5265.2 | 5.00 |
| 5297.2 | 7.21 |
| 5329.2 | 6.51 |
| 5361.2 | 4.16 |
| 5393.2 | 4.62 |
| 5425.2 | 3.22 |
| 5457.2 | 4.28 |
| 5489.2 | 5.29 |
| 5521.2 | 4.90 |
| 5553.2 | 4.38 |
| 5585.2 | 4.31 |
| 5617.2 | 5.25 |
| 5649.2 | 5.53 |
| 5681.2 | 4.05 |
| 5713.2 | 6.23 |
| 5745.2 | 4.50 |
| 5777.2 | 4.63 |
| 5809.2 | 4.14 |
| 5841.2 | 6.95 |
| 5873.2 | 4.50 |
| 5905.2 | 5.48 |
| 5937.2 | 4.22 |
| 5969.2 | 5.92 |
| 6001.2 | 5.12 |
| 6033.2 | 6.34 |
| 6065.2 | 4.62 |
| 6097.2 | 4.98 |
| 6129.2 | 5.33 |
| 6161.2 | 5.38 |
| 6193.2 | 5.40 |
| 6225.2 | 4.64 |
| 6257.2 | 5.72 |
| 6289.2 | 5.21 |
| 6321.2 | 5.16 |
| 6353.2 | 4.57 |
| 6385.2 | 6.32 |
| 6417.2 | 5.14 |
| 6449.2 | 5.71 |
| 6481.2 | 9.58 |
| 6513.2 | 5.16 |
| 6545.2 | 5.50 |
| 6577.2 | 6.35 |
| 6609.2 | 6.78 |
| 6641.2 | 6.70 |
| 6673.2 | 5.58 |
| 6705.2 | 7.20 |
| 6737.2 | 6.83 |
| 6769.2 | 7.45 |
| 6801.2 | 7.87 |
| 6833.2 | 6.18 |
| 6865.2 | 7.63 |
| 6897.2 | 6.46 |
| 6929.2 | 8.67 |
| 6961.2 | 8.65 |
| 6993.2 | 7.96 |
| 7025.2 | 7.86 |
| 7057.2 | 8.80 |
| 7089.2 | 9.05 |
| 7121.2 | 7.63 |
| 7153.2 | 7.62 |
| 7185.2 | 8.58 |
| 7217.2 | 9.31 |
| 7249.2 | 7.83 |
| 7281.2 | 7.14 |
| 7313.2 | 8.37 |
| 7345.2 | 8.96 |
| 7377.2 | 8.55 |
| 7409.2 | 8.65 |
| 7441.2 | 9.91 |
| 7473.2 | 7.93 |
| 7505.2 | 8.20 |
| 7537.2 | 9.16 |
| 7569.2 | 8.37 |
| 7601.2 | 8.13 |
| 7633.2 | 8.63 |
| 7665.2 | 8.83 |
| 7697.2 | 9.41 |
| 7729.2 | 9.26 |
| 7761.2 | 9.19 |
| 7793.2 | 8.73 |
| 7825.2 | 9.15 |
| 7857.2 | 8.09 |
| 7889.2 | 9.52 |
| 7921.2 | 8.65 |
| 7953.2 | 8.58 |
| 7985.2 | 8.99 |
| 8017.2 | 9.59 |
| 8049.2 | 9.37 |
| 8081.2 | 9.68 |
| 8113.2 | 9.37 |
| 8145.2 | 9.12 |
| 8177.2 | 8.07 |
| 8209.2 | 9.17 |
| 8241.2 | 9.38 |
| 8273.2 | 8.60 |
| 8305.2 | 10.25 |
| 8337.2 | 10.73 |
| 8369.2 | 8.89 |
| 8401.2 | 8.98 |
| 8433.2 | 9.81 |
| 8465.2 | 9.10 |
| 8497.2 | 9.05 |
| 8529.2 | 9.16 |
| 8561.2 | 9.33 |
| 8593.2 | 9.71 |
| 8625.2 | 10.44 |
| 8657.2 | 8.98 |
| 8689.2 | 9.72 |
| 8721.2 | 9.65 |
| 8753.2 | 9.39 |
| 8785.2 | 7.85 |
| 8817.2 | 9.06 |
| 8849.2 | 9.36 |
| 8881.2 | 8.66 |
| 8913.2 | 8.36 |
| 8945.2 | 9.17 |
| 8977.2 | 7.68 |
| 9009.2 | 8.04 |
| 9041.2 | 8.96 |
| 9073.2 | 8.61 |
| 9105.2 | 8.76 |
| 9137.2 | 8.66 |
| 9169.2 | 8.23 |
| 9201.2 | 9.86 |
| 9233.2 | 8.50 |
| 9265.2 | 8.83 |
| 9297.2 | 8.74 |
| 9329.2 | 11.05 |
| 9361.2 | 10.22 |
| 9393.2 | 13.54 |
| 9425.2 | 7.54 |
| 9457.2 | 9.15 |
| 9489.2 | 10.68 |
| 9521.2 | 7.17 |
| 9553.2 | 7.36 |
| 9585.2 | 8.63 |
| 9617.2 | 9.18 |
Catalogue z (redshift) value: 0.737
